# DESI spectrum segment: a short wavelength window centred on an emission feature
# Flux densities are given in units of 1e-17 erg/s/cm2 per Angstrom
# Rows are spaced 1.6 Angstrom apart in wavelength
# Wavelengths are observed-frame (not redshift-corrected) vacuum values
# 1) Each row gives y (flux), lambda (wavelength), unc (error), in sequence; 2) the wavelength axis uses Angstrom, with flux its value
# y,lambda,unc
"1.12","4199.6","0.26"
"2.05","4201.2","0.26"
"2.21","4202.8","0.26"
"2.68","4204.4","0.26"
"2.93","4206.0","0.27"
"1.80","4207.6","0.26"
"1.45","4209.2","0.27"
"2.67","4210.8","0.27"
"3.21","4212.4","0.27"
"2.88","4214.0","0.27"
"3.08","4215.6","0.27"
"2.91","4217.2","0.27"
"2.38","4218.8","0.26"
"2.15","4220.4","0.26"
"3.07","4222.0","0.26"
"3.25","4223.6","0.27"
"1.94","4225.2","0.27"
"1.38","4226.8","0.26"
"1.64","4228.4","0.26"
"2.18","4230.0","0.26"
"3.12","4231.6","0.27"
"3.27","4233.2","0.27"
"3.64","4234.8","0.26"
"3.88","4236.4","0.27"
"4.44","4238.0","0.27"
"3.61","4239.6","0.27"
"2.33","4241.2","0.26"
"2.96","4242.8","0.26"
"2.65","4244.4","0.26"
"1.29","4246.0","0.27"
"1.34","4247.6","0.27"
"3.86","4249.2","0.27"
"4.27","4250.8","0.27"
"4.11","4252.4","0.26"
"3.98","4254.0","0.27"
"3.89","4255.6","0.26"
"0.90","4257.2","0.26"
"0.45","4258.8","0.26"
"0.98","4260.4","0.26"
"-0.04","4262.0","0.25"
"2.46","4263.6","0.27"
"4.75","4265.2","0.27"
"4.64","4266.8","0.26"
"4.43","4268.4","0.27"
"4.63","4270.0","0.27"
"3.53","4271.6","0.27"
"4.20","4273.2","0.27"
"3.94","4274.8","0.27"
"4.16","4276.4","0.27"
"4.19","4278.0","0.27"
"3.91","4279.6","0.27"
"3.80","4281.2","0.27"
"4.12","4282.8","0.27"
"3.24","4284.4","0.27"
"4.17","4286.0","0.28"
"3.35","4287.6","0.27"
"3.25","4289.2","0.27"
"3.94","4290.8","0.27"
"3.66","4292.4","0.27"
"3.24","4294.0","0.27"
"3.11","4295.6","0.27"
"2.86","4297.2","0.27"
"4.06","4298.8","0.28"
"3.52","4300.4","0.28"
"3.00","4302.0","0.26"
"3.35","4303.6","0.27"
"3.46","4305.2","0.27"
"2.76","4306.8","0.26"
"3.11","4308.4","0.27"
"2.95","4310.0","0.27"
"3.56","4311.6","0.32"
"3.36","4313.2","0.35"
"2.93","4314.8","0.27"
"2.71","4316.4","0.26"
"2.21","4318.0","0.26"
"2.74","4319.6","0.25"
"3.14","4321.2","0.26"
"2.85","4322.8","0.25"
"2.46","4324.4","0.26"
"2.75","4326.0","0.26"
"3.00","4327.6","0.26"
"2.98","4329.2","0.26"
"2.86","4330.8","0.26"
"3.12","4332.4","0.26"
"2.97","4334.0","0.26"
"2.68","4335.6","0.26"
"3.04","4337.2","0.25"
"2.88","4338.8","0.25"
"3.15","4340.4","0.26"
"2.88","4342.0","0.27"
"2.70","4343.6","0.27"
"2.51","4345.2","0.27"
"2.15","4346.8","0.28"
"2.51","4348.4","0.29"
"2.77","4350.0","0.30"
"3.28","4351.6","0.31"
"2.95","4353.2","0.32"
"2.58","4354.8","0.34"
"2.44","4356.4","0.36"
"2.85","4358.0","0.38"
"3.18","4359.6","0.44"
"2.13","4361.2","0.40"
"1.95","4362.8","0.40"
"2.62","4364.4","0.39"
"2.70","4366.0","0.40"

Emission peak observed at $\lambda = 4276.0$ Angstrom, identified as Lyman alpha 1216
